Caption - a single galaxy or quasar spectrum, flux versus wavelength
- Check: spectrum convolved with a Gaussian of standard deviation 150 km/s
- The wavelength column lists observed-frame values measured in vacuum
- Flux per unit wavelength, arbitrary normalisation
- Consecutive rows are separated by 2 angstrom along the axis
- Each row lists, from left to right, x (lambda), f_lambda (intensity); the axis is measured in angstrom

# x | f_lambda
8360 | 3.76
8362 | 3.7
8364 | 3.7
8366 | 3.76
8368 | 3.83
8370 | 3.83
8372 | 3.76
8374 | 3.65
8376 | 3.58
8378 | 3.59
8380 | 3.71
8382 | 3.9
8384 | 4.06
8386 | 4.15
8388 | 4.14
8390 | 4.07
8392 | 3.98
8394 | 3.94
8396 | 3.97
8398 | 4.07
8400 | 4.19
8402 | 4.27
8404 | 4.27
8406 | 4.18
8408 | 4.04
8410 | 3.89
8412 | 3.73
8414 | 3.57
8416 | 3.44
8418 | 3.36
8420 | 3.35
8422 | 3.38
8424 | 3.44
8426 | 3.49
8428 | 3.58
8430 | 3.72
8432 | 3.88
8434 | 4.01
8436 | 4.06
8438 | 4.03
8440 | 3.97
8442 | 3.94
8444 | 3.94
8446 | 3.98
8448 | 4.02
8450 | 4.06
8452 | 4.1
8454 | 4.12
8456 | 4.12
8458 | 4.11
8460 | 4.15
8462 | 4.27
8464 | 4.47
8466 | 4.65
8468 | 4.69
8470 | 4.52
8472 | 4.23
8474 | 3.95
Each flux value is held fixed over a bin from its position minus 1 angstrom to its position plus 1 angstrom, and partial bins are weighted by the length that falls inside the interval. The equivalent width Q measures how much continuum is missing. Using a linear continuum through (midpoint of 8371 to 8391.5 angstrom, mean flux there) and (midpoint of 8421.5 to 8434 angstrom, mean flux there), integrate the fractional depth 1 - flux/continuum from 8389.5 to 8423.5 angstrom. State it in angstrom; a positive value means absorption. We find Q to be -1.1 angstrom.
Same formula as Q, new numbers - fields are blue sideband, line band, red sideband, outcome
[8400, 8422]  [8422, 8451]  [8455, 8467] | 1.50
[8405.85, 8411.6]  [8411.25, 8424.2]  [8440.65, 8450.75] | 1.69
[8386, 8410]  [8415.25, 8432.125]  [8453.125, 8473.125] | 2.78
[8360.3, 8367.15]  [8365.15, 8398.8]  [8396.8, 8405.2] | 0.63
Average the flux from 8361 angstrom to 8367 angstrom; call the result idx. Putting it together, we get 3.72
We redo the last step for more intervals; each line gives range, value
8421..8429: 3.47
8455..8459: 4.12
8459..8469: 4.45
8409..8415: 3.73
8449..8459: 4.1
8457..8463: 4.18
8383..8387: 4.11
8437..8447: 3.97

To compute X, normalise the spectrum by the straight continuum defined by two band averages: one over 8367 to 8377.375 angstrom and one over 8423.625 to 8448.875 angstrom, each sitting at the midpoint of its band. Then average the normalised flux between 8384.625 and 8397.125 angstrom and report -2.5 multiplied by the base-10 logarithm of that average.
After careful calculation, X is -0.077 mag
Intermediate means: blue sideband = 3.72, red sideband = 3.86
